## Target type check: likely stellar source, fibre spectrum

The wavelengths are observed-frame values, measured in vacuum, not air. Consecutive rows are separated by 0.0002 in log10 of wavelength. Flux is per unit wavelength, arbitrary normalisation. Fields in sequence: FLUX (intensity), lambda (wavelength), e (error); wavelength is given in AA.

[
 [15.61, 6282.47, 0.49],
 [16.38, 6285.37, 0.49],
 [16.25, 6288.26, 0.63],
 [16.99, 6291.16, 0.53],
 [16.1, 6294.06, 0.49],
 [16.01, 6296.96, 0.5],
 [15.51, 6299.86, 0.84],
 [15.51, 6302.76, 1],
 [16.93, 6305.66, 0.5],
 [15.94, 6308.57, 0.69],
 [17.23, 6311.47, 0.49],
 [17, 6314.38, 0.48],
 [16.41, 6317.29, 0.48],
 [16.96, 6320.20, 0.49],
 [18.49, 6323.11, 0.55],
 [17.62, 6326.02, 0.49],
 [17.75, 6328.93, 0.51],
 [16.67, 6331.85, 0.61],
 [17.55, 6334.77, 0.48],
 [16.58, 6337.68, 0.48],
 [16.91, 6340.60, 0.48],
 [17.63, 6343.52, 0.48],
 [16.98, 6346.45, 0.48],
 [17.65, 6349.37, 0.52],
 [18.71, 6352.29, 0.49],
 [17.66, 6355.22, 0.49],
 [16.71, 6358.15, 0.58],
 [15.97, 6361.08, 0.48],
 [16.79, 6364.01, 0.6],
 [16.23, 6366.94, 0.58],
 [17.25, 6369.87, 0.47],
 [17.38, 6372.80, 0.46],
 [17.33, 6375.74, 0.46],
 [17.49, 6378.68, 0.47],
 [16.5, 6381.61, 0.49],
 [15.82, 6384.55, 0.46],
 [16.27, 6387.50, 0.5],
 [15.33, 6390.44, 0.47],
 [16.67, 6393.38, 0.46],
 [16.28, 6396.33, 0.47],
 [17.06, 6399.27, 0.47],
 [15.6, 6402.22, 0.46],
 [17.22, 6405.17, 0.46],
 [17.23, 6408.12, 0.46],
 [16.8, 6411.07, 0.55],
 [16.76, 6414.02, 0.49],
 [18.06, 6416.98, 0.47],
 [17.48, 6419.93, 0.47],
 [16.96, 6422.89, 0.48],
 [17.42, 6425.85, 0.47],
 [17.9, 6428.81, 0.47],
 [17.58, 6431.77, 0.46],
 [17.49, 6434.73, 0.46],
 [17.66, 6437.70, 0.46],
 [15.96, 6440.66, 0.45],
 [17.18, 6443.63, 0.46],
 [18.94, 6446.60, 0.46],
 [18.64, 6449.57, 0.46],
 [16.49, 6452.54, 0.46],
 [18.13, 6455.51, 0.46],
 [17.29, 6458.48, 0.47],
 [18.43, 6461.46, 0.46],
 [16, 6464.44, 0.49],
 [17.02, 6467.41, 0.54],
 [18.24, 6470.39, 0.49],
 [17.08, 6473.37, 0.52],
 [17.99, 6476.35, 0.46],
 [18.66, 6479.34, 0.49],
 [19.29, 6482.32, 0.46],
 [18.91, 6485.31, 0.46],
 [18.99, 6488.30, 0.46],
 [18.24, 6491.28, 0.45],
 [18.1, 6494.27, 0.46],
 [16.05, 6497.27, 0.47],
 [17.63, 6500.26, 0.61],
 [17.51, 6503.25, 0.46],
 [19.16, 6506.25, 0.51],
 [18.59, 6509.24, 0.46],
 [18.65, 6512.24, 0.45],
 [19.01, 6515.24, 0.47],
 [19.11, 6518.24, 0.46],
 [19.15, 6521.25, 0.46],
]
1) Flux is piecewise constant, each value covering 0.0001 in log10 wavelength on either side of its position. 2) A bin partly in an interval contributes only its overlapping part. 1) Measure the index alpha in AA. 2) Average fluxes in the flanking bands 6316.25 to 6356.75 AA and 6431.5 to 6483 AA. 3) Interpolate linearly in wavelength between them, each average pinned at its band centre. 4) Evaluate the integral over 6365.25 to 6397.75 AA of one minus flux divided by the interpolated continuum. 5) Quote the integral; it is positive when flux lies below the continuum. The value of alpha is 1.67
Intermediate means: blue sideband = 17.4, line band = 16.6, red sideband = 17.6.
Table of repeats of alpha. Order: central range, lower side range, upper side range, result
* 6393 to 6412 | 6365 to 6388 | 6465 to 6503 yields 0.43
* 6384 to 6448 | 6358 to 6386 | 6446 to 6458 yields 1.48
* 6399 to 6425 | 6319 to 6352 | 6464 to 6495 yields 1.11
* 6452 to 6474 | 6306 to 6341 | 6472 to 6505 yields 0.64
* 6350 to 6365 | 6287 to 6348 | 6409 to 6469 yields -0.17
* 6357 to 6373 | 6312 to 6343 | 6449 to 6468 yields 0.55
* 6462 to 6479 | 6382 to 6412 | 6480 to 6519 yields 0.40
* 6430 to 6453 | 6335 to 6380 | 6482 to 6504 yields 0.22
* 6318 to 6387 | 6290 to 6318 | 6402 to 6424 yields -1.88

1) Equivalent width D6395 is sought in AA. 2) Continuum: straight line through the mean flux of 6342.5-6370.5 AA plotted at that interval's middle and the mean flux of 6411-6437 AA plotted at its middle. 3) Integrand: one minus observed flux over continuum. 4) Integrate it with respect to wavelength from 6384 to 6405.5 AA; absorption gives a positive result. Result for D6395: 1.3 AA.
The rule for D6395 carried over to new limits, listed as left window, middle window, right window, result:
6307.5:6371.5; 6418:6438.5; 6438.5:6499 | 0.1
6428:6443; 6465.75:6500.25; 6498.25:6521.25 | 0.1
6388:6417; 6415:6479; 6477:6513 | -0.4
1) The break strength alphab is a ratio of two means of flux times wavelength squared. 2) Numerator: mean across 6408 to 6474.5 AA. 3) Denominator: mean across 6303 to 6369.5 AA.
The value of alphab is 1.1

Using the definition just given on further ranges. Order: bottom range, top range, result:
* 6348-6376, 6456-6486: 1.08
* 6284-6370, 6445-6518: 1.12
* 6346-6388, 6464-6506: 1.09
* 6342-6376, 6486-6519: 1.11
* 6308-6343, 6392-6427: 1.02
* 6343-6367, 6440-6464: 1.06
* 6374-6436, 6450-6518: 1.09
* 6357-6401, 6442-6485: 1.10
